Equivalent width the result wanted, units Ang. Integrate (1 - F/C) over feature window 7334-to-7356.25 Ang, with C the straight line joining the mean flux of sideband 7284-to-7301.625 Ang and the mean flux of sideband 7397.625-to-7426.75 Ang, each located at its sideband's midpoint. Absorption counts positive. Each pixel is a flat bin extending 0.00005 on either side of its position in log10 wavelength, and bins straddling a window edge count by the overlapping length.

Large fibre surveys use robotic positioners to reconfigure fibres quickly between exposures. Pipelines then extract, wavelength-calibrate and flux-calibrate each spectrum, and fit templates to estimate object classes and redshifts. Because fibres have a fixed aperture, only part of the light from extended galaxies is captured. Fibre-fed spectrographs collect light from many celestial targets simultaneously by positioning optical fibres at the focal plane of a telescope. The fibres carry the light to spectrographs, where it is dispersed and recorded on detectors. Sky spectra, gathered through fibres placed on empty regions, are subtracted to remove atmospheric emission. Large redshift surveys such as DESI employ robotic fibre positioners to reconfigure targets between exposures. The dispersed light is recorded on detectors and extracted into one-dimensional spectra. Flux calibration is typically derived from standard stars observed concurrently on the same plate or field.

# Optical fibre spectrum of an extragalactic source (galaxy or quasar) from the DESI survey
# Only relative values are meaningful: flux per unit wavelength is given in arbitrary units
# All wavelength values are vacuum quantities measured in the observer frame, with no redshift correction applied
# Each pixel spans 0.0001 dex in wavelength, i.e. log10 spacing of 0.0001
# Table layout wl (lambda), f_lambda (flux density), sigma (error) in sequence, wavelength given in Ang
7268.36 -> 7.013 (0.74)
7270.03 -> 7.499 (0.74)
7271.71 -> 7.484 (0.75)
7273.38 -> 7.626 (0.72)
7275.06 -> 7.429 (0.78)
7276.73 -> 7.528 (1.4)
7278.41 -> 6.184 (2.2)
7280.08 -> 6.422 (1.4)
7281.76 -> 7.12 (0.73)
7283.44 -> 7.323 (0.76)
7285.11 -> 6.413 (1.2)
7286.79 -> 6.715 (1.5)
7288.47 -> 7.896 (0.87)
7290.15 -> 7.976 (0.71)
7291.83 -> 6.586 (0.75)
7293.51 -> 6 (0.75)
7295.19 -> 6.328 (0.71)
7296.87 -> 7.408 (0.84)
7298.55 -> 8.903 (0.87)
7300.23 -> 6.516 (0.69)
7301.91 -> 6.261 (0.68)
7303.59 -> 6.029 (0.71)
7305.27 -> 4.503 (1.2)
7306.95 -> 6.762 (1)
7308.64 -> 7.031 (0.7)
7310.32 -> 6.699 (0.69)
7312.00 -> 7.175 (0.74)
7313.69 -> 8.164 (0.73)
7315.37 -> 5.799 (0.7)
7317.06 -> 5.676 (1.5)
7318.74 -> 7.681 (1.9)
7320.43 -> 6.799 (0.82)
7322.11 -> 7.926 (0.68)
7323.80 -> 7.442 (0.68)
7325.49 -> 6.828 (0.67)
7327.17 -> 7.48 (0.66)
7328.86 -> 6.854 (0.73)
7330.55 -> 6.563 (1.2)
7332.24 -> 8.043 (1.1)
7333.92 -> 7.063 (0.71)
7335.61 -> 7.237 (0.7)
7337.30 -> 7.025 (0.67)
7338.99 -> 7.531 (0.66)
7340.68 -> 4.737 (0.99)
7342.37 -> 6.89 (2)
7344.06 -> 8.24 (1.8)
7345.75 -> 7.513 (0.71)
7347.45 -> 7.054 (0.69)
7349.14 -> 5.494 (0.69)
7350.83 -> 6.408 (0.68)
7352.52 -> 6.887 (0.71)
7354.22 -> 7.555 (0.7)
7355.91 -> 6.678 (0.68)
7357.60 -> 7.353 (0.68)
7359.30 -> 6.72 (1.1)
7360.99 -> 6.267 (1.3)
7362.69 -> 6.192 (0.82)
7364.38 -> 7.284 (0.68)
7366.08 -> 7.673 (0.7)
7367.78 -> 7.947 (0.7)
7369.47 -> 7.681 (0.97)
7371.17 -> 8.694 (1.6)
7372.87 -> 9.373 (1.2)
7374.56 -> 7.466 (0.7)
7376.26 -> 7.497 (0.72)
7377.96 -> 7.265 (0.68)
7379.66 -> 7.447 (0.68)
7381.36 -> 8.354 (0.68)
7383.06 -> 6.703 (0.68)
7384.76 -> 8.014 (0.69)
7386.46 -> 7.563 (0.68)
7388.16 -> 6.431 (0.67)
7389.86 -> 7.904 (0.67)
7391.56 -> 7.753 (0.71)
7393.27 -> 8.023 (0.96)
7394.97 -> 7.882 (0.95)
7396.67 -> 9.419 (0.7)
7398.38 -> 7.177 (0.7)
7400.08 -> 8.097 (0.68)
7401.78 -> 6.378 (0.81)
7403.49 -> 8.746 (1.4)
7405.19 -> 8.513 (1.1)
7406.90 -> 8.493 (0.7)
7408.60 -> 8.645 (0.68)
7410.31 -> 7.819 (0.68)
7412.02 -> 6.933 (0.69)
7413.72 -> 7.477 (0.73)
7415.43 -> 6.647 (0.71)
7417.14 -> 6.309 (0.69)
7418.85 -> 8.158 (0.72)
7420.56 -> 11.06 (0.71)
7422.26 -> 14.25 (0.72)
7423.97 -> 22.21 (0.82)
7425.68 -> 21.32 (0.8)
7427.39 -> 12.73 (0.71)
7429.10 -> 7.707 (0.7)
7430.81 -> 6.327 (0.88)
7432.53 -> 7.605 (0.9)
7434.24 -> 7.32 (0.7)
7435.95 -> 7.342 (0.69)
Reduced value 3.84 Ang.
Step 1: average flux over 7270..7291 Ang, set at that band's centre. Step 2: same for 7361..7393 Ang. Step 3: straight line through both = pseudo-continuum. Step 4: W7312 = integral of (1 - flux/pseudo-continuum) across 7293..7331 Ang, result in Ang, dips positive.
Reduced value 2.56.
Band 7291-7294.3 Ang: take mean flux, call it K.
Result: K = 6.3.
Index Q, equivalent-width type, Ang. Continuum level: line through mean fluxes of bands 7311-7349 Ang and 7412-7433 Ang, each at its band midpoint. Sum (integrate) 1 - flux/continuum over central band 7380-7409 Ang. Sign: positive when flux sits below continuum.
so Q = 5.5 Ang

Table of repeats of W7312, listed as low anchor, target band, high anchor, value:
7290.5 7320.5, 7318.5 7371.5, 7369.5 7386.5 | 1.6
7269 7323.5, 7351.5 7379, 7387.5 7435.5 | 2.9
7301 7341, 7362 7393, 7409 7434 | 4.1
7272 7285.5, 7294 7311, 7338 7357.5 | 0.8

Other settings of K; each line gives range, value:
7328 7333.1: 7.16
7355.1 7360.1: 6.92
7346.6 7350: 6.28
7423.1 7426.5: 21.7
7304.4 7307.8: 5.63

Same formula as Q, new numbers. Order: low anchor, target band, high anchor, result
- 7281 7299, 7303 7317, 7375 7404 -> 1.4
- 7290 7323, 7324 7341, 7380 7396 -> 0.1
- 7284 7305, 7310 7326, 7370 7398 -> 0.2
